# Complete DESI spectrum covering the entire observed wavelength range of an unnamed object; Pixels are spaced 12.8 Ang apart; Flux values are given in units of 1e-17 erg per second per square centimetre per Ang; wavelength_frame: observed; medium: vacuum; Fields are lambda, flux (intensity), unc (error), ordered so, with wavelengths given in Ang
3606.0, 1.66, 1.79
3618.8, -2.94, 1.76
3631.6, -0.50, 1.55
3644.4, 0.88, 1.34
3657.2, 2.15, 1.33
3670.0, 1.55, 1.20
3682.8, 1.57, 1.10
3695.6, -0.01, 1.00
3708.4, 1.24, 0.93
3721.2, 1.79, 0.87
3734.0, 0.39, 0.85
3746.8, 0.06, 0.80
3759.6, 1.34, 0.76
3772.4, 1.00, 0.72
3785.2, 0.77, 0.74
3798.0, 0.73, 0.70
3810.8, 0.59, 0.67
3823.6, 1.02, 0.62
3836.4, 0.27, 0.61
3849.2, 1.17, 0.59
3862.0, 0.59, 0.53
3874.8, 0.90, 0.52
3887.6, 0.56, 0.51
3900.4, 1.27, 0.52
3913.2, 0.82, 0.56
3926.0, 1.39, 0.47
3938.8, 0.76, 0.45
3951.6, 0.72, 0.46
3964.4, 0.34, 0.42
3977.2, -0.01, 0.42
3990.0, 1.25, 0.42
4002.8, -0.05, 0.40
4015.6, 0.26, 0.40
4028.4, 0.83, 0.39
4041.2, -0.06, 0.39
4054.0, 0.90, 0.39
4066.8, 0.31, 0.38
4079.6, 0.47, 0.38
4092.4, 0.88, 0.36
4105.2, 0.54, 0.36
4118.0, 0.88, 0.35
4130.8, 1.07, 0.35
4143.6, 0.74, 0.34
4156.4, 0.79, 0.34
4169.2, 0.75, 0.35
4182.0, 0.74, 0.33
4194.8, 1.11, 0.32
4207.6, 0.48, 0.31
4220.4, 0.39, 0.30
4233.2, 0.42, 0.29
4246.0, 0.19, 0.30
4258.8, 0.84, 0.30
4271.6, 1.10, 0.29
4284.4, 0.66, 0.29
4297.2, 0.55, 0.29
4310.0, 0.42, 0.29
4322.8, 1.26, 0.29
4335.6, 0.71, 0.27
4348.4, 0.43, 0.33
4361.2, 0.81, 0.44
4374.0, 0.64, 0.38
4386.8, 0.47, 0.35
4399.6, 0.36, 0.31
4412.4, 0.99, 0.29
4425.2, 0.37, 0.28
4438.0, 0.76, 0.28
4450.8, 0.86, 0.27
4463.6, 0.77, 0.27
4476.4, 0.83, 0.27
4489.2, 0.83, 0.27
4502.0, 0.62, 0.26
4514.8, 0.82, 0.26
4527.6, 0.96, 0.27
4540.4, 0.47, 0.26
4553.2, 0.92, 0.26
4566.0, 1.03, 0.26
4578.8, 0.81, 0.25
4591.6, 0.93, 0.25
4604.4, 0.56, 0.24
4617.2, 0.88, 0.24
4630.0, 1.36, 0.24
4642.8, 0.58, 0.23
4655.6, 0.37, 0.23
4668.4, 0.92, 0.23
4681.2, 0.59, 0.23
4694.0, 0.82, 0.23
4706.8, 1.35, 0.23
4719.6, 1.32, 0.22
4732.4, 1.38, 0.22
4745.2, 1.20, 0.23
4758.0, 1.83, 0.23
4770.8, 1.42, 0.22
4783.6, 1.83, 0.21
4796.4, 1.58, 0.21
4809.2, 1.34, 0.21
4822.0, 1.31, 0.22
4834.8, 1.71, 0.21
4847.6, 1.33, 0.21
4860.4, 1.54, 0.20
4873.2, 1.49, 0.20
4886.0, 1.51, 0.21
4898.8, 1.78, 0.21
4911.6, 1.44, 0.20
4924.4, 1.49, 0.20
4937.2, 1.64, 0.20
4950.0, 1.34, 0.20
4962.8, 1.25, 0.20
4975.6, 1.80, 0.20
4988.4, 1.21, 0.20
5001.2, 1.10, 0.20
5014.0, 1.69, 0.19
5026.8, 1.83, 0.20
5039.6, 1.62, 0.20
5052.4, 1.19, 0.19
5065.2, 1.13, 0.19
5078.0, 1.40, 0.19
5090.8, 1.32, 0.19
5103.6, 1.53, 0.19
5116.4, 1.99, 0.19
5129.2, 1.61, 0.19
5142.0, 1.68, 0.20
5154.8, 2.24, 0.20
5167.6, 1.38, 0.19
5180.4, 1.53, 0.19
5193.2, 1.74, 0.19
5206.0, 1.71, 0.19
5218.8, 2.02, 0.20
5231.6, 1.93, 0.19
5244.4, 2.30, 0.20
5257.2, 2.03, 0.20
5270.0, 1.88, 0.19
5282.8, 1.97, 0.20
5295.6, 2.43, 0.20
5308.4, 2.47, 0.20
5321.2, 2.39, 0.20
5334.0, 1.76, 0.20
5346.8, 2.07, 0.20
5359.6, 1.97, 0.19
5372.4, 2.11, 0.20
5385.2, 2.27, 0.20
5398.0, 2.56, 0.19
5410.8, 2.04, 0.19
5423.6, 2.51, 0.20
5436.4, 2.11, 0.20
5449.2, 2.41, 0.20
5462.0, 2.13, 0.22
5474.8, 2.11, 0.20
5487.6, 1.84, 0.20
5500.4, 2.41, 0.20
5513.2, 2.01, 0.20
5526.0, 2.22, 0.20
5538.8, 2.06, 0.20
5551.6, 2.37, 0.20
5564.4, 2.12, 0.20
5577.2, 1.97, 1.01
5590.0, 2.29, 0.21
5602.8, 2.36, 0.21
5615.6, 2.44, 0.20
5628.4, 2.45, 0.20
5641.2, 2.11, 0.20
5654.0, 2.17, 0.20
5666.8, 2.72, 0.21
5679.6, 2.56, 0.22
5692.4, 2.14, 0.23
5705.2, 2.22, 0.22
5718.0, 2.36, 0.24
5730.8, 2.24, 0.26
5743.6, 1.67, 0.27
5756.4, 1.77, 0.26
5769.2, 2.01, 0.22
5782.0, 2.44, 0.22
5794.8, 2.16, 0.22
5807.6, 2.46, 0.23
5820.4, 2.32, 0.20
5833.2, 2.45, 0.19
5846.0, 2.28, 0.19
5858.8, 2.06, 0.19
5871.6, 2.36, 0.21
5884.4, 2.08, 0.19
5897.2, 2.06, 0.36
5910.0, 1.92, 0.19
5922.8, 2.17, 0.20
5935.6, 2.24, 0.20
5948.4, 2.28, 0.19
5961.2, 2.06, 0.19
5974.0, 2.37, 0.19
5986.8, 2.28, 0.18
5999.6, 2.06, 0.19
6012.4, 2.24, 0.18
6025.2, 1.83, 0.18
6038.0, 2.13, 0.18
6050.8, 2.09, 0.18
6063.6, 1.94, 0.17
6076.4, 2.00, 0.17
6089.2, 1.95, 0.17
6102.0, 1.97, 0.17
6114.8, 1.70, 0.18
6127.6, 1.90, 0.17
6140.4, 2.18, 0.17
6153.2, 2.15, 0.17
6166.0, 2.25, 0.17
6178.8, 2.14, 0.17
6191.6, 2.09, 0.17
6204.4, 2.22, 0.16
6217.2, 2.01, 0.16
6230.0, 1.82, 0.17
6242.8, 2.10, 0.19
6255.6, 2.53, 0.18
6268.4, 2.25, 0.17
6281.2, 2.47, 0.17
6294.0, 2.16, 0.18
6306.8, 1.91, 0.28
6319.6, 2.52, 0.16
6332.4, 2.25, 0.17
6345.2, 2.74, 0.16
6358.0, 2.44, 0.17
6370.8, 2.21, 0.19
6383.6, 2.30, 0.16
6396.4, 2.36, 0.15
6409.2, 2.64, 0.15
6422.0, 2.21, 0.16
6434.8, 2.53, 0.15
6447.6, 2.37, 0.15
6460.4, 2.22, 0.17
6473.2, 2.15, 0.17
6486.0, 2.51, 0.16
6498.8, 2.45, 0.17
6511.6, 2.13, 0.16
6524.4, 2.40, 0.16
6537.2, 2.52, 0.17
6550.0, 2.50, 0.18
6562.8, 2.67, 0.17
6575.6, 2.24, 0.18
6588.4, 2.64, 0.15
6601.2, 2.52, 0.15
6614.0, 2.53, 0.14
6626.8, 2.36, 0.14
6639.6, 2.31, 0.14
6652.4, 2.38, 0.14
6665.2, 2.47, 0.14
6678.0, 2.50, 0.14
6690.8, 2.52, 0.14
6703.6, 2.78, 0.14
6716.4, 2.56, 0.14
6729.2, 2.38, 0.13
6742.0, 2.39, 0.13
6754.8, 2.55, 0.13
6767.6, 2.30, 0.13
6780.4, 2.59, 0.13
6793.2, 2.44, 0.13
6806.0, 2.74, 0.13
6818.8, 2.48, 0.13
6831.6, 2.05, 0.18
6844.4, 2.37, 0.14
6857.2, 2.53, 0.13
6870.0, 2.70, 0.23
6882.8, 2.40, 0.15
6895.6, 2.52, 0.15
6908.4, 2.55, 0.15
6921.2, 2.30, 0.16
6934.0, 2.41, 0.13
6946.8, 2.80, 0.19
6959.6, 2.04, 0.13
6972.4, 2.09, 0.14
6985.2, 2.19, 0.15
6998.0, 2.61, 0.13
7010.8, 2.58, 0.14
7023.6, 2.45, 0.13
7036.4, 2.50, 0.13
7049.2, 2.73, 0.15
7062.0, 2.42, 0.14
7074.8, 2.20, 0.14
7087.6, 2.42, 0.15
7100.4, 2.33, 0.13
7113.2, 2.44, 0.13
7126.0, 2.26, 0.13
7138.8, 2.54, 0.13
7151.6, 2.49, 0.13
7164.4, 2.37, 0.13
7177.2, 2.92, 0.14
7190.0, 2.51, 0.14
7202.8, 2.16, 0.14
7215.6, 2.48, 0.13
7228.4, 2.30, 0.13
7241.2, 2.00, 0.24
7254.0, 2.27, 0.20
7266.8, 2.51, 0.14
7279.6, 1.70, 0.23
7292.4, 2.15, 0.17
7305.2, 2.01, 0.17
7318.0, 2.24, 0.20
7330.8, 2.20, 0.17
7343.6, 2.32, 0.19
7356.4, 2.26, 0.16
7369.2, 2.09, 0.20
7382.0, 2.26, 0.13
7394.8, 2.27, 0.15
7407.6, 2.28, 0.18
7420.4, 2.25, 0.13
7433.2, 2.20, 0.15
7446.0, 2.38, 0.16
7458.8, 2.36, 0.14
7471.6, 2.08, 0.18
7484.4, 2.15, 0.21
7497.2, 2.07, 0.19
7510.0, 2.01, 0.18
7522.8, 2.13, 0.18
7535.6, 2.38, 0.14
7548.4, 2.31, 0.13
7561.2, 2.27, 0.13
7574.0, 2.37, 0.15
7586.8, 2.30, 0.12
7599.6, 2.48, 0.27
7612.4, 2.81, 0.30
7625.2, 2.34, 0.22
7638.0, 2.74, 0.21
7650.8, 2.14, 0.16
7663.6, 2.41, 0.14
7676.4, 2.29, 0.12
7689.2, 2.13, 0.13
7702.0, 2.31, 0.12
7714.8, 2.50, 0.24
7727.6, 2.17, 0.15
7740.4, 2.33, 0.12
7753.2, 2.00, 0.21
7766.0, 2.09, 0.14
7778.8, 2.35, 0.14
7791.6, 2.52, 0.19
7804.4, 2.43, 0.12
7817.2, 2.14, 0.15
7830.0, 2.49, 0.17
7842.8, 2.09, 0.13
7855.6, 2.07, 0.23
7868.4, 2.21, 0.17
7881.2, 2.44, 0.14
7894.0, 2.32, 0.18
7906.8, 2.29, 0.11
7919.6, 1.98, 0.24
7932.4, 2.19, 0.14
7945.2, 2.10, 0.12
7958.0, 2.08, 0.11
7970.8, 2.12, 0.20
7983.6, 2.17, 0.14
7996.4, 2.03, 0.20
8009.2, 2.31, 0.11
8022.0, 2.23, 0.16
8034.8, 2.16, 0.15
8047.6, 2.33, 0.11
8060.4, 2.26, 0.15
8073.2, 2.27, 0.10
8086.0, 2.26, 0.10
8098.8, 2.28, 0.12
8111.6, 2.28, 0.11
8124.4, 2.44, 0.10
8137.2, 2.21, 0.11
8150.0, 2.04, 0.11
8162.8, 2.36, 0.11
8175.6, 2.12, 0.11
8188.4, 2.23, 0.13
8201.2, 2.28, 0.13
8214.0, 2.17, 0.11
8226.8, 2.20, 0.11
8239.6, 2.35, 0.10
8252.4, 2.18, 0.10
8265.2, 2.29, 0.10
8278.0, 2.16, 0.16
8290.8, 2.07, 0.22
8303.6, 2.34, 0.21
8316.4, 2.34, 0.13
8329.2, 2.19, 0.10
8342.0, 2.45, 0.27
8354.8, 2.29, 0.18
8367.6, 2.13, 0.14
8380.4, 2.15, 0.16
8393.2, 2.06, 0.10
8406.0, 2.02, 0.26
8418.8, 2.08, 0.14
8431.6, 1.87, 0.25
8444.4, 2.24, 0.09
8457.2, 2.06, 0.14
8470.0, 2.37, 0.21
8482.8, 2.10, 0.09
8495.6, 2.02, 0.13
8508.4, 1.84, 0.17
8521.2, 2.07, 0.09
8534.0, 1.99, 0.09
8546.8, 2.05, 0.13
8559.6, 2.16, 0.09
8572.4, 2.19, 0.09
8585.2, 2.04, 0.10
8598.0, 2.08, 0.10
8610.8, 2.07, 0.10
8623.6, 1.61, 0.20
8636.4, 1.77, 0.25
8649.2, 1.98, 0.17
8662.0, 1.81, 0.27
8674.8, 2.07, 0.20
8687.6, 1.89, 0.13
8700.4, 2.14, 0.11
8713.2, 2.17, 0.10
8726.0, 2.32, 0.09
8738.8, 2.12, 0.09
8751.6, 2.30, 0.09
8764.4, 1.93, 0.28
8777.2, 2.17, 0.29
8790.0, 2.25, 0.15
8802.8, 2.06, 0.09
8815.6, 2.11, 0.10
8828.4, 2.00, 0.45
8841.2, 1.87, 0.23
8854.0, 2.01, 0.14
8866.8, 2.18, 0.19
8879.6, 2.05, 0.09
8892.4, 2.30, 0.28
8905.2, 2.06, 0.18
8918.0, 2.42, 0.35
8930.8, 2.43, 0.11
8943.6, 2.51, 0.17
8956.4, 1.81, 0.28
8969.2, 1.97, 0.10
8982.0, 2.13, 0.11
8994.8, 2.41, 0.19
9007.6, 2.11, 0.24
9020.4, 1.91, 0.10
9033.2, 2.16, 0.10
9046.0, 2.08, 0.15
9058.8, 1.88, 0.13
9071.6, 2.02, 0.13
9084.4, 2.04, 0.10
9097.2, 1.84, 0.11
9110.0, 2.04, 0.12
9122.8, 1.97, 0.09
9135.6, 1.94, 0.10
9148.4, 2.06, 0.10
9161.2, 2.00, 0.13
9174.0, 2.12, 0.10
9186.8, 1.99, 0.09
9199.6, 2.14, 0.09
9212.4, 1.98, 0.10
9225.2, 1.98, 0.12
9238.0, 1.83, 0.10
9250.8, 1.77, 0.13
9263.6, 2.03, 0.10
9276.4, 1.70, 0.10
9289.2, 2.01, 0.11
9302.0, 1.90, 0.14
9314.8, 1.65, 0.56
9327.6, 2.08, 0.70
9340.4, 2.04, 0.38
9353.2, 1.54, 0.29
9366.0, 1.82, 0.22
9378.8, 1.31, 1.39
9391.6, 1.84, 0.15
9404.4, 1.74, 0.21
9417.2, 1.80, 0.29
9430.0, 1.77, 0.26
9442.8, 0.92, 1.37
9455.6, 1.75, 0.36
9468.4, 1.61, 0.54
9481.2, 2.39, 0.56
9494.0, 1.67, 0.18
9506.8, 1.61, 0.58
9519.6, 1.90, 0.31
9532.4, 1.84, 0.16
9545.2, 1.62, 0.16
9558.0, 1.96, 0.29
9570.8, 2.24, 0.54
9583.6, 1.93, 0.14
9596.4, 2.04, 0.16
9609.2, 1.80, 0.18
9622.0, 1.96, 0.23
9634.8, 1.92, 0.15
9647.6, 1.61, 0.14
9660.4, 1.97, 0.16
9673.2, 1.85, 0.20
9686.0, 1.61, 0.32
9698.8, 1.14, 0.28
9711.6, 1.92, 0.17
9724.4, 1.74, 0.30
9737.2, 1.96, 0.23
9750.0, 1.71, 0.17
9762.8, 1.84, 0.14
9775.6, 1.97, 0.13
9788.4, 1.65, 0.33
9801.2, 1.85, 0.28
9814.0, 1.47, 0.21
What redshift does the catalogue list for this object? 0.18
